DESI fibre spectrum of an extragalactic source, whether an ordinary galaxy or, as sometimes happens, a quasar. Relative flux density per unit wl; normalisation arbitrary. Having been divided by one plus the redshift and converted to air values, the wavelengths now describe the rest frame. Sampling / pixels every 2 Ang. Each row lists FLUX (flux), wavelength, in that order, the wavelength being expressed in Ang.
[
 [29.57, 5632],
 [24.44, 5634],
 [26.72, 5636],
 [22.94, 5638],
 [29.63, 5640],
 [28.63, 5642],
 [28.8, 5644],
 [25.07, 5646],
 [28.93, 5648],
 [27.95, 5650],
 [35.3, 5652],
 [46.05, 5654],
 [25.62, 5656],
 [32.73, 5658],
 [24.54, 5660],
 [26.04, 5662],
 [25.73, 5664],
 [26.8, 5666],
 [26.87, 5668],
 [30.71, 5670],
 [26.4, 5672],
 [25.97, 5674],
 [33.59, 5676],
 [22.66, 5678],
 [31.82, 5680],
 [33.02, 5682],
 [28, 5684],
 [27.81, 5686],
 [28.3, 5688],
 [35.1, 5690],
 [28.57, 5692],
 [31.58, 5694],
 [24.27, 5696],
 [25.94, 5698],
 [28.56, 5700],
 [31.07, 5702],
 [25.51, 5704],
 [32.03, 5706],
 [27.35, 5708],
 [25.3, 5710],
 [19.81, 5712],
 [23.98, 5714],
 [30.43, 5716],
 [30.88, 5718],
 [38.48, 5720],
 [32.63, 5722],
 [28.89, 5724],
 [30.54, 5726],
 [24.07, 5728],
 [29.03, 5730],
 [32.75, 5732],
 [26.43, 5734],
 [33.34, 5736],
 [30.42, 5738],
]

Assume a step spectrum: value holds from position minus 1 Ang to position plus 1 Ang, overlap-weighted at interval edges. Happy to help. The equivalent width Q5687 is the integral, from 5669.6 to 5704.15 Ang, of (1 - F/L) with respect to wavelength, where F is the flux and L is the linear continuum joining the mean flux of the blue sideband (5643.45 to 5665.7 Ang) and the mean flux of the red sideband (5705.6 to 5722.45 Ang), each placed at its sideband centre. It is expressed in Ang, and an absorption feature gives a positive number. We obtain 0.34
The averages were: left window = 29.6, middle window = 28.9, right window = 28.8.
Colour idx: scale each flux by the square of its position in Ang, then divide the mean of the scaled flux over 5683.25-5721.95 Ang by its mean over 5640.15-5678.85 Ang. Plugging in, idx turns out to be 1.0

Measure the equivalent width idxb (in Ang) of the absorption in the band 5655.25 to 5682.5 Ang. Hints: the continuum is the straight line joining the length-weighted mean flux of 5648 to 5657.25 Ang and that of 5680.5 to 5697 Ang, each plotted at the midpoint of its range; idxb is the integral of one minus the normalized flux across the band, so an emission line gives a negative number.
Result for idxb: 3.09 Ang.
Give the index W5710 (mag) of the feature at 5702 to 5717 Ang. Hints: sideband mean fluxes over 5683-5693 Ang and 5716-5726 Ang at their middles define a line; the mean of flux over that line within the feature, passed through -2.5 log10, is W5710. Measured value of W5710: 0.174 mag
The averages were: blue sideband 29.6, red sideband 32.3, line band 26.7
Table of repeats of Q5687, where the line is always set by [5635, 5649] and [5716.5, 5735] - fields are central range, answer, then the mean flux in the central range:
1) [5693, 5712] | 1.29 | 27.5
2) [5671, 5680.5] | 0.21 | 27.9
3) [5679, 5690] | -0.54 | 30.3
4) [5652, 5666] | -1.20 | 30.3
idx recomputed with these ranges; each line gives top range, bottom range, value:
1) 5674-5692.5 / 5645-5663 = 0.99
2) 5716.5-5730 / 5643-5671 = 1.07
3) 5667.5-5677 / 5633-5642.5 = 1.11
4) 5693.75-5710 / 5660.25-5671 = 1.05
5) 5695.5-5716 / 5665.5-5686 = 0.94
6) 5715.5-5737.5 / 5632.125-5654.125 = 1.10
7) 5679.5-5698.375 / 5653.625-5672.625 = 1.04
